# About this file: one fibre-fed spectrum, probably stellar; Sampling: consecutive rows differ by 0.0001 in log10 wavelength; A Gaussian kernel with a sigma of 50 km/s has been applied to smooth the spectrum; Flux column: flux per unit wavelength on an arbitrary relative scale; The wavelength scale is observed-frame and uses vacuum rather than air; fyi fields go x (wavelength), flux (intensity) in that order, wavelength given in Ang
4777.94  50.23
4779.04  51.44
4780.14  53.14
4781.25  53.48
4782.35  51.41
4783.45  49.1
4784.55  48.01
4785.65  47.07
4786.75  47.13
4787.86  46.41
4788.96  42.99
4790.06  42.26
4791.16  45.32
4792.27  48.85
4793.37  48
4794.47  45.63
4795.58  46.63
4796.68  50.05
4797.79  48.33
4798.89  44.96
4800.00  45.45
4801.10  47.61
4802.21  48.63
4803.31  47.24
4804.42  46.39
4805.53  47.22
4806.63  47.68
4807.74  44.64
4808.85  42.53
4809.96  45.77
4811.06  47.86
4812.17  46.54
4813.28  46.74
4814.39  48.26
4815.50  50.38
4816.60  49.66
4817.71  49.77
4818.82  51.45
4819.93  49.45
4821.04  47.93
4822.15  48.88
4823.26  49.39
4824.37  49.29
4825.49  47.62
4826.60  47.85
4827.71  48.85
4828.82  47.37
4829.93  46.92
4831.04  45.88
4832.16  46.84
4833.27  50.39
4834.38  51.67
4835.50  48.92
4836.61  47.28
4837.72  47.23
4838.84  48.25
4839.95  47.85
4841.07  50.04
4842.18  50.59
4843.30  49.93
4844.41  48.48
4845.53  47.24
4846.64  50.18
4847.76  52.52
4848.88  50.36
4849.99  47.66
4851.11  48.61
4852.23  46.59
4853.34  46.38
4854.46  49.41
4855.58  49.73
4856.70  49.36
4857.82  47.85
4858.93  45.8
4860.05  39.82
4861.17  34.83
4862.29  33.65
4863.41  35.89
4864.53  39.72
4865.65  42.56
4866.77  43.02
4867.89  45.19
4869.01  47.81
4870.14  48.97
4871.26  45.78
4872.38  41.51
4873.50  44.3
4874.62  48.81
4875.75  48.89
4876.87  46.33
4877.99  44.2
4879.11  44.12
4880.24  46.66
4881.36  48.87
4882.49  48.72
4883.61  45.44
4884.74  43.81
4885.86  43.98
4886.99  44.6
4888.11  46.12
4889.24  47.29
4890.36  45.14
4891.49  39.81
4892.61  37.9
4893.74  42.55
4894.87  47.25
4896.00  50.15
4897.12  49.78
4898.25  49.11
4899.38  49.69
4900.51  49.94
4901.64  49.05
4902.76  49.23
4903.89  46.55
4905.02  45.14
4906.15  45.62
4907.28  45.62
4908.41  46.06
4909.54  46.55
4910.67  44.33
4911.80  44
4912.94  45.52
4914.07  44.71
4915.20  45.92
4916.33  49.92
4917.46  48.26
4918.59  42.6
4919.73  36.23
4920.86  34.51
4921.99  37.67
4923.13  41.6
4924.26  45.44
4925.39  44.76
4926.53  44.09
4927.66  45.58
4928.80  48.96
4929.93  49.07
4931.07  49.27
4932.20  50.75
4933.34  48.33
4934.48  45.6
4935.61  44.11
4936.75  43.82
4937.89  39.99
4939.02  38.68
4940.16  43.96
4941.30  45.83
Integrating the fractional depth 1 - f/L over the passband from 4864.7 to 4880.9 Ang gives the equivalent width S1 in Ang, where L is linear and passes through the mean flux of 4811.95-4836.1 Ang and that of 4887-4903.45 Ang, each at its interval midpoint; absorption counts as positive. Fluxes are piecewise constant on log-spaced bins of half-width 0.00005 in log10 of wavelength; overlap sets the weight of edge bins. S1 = 0.6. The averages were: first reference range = 48.7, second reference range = 46.6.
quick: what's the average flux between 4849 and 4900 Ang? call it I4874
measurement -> 45.2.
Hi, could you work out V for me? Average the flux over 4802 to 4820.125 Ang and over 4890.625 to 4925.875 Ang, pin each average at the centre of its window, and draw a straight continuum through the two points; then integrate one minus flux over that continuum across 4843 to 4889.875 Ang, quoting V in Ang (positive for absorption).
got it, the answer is 0.4 Ang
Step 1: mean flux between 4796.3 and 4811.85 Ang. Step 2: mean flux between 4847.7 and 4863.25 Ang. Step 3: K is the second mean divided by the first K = 0.97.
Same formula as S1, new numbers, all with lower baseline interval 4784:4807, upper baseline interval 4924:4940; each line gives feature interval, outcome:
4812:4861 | -2.05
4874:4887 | -0.07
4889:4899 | 0.09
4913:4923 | 0.68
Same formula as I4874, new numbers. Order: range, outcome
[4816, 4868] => 47.1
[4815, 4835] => 48.9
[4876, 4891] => 45.8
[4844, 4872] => 45.4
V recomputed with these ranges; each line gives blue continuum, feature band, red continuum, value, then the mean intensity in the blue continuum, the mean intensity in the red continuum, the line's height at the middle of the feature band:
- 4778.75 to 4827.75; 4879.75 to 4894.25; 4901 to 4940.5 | 0.3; 47.8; 44.9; 45.7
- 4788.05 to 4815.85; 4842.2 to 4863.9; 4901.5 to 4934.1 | -0.1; 46.6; 45.3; 46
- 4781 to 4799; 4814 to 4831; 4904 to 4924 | -0.9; 47.4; 43.9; 46.4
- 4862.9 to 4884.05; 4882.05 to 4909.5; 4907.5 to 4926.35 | -1.1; 45.1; 43.7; 44.4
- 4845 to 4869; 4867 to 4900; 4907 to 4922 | -1.0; 45.1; 43.9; 44.6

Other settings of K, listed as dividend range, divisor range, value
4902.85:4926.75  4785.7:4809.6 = 0.95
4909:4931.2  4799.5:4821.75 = 0.93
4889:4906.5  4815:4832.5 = 0.96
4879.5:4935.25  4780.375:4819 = 0.96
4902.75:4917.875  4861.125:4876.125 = 1.07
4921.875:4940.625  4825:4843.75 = 0.93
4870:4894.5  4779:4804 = 0.95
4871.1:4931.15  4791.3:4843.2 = 0.95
